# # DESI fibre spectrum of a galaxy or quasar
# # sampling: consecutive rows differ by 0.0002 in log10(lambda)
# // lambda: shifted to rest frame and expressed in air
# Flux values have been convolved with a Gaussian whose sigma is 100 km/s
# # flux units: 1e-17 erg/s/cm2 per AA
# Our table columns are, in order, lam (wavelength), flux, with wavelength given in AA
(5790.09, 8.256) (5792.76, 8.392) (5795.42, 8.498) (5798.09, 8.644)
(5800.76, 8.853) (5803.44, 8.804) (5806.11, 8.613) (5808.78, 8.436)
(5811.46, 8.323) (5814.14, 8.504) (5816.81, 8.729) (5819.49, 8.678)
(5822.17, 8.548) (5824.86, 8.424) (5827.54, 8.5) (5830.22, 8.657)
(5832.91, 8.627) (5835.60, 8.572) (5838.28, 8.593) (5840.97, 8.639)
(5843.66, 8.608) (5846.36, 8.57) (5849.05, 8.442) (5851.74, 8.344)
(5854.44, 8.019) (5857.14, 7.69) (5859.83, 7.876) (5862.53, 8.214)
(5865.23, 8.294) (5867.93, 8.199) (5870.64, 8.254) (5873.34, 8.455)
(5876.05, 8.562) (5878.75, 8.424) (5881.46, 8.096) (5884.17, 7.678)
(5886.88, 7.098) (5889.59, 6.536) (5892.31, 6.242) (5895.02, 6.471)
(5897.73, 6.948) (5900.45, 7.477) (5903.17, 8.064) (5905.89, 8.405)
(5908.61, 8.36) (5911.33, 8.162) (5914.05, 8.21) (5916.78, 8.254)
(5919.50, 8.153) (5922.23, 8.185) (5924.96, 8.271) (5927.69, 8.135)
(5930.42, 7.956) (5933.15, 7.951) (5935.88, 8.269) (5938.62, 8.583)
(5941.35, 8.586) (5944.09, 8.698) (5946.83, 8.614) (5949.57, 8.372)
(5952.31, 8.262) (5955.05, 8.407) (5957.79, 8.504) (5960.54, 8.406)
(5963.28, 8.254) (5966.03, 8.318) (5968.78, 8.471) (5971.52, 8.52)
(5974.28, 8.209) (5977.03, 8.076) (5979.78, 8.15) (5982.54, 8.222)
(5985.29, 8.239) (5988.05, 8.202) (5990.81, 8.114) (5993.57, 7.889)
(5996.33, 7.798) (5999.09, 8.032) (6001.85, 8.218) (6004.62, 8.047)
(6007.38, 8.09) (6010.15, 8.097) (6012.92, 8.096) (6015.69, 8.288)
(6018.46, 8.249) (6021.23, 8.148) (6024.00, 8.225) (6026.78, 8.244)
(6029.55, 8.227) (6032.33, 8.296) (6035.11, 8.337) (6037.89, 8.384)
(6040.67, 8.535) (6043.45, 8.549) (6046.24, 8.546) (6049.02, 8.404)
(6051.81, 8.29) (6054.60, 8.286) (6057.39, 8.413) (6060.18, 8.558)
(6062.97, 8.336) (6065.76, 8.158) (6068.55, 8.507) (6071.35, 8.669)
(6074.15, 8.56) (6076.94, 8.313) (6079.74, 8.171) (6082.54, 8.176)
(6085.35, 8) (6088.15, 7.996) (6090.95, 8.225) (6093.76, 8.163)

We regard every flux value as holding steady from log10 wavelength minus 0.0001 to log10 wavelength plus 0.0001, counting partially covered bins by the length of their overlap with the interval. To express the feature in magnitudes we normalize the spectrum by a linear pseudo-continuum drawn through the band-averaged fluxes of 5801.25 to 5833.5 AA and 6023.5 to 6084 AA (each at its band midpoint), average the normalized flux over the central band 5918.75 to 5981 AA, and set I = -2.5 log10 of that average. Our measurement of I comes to 0.02 mag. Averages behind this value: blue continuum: 8.57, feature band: 8.32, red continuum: 8.37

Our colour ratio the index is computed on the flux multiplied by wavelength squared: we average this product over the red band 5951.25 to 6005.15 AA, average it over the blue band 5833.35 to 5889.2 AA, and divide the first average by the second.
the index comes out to 1.04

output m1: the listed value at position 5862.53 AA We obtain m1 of 8.214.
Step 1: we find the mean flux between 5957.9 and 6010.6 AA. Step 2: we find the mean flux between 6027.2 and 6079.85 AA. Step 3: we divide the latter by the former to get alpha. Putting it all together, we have 1.03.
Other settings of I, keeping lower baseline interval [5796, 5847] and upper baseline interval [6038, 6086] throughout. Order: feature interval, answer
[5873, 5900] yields 0.15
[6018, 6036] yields 0.02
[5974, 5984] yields 0.04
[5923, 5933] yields 0.05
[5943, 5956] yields 0.00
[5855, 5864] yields 0.08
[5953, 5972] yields 0.01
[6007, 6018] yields 0.04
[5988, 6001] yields 0.06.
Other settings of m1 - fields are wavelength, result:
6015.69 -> 8.288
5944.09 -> 8.698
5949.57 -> 8.372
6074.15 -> 8.56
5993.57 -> 7.889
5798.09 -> 8.644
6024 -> 8.225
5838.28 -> 8.593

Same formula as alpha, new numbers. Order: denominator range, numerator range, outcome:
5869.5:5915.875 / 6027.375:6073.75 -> 1.09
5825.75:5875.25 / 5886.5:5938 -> 0.93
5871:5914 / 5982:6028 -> 1.06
